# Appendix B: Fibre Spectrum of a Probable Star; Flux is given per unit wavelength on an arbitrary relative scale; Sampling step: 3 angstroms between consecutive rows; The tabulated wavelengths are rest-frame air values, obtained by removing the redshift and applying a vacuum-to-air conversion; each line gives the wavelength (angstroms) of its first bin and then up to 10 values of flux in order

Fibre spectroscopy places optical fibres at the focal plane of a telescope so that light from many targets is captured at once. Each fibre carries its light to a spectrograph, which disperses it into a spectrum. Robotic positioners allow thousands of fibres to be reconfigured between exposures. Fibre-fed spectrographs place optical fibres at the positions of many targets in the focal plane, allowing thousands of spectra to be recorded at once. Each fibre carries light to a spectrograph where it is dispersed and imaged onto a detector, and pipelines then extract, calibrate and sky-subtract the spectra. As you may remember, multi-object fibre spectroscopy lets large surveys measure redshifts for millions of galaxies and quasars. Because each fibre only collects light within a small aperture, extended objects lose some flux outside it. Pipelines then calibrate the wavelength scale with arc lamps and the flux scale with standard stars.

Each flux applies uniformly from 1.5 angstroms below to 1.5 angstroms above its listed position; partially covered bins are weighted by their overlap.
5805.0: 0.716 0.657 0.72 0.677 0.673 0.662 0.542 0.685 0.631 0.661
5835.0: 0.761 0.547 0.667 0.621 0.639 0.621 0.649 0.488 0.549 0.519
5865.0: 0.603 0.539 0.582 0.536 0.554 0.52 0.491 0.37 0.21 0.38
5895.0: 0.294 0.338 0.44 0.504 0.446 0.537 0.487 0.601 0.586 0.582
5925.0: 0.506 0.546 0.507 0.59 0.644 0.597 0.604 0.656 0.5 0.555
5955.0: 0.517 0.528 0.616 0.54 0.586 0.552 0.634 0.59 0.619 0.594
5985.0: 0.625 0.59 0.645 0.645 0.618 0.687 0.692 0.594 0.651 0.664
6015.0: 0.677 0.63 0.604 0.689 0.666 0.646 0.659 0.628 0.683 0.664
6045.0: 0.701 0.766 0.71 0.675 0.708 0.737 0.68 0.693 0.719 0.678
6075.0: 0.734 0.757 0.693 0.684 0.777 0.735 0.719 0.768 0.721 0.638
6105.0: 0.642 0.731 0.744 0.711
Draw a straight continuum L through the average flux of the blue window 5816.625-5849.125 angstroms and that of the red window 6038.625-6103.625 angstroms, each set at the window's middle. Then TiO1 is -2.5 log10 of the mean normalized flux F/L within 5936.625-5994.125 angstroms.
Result 0.16 mag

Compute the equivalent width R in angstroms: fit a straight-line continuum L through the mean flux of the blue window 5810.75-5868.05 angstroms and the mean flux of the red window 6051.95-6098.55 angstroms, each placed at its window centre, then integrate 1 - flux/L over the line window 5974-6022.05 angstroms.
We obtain 3.7 angstroms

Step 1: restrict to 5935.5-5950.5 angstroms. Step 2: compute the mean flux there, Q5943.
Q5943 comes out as 0.6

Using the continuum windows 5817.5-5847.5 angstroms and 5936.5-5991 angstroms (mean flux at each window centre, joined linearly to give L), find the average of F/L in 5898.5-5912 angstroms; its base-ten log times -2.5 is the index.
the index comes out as 0.283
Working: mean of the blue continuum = 0.643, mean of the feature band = 0.471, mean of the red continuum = 0.587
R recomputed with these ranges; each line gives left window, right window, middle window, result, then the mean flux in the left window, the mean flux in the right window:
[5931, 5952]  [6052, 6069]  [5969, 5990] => 0.73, 0.589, 0.701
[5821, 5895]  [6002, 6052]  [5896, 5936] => 5.40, 0.552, 0.665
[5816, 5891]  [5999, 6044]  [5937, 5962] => 1.78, 0.571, 0.656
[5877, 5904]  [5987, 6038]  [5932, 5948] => -3.62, 0.397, 0.647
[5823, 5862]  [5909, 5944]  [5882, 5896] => 5.79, 0.619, 0.565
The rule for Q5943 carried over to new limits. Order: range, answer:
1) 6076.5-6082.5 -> 0.725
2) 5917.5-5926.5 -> 0.558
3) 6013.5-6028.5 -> 0.653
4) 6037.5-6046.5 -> 0.683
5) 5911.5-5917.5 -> 0.544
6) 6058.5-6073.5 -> 0.701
